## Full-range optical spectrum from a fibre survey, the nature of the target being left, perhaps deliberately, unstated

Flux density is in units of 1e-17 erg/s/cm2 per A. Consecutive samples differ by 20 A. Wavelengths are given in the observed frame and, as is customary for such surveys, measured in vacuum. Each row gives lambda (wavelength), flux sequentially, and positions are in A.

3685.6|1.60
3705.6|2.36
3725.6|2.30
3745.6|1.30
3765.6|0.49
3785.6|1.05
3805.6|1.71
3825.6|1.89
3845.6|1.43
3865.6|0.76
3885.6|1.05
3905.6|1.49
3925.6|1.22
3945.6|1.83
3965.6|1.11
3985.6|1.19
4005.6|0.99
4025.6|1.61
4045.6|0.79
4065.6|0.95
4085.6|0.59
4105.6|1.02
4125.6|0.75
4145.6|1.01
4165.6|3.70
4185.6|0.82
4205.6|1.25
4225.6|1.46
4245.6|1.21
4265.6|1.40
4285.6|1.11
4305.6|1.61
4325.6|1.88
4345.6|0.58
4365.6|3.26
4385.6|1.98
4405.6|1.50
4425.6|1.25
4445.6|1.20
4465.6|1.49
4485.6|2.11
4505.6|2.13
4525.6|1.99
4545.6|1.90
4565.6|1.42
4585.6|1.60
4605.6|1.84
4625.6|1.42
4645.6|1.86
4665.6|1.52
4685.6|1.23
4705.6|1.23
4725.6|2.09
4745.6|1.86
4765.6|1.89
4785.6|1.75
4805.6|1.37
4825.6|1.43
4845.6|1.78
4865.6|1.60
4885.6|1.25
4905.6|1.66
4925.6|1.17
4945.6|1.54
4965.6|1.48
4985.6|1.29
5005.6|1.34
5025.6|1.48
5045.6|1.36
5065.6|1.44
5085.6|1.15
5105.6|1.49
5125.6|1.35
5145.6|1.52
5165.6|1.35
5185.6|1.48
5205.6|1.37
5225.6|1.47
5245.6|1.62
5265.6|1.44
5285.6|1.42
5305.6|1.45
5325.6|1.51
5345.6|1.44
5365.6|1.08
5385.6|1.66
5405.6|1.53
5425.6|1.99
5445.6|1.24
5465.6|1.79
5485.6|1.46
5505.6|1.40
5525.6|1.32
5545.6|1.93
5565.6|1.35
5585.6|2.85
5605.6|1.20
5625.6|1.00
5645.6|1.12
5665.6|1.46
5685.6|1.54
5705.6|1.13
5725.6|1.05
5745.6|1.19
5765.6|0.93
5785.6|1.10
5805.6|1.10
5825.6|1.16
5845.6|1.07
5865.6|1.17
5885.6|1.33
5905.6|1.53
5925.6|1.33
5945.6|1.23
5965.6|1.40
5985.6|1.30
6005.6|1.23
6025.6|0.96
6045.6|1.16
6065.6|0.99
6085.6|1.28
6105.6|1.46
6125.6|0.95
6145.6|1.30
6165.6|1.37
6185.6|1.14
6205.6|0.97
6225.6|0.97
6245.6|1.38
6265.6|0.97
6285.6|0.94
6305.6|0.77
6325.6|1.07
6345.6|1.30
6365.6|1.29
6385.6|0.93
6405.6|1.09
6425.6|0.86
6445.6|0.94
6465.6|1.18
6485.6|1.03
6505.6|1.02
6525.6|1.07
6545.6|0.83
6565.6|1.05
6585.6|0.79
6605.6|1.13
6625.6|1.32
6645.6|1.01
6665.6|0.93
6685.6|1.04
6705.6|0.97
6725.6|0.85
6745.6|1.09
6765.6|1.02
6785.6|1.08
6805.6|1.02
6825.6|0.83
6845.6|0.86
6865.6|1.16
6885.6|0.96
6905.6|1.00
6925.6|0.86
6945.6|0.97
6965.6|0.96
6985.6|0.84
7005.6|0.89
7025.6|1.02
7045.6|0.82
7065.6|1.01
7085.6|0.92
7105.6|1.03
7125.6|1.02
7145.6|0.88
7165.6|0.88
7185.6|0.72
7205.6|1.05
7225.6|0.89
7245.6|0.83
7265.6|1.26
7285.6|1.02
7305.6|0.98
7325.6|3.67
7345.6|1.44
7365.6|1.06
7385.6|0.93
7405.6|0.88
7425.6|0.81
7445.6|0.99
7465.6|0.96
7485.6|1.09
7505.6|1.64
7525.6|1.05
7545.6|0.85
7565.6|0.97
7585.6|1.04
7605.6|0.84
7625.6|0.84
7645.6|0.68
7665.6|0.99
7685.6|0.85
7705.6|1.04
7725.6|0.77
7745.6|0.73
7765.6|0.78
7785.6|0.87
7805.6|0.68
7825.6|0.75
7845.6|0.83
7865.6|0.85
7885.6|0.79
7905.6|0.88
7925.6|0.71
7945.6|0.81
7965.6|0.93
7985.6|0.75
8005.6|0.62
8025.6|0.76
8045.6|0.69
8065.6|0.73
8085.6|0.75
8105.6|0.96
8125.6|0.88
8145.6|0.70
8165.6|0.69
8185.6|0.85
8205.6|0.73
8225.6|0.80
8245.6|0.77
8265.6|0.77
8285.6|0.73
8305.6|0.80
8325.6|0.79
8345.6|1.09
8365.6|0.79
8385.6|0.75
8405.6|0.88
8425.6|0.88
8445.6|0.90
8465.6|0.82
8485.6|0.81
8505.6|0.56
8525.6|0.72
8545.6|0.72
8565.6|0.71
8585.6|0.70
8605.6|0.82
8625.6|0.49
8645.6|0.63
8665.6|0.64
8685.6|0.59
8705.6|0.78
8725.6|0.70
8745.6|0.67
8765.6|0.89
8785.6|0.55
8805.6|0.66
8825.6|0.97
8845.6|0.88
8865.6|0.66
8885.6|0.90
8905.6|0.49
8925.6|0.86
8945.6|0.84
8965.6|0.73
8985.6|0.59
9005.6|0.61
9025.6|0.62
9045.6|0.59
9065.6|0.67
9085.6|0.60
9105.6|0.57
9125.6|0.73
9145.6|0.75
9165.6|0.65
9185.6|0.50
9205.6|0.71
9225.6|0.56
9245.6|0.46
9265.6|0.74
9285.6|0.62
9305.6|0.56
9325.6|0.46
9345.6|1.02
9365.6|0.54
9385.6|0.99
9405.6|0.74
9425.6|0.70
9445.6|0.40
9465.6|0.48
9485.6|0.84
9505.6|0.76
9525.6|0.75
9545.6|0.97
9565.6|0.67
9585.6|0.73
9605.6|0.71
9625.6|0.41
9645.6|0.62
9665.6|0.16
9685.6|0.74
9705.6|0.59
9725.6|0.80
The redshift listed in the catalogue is 0.12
